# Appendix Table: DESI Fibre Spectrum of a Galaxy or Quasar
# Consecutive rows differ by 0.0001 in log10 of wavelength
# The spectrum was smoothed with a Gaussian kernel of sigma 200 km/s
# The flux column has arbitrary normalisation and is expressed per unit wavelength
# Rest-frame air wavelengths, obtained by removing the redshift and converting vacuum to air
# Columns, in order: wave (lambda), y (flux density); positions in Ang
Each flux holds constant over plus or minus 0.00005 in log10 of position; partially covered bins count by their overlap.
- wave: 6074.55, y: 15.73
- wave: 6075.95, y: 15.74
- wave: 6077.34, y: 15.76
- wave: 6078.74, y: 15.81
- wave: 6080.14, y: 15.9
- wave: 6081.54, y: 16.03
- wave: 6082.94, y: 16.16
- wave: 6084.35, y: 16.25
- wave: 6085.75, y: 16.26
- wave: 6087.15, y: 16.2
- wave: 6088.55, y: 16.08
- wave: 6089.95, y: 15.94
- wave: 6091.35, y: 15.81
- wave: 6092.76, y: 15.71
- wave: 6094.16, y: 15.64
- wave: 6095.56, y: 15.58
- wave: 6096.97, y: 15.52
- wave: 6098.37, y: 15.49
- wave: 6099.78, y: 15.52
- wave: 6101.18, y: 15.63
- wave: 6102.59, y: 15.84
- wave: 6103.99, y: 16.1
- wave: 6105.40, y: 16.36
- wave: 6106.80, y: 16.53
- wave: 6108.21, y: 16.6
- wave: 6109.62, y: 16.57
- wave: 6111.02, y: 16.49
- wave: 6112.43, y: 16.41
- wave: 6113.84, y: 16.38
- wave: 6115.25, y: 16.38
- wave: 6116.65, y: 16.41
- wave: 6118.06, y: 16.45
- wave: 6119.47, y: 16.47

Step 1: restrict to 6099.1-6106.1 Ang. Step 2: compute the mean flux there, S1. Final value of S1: 15.9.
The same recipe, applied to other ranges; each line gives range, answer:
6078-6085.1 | 16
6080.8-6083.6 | 16.1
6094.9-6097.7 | 15.5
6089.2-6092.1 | 15.9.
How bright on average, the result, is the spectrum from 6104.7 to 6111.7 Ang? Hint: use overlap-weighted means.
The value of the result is 16.5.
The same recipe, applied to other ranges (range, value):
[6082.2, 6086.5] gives 16.2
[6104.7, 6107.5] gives 16.5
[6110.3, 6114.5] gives 16.4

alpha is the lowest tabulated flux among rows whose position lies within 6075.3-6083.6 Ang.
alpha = 15.74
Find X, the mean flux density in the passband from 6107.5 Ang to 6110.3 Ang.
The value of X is 16.5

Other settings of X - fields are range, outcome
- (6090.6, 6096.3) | 15.7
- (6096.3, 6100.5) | 15.5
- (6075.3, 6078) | 15.8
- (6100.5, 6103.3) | 15.7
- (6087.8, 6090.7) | 16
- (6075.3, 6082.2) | 15.9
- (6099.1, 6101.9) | 15.6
